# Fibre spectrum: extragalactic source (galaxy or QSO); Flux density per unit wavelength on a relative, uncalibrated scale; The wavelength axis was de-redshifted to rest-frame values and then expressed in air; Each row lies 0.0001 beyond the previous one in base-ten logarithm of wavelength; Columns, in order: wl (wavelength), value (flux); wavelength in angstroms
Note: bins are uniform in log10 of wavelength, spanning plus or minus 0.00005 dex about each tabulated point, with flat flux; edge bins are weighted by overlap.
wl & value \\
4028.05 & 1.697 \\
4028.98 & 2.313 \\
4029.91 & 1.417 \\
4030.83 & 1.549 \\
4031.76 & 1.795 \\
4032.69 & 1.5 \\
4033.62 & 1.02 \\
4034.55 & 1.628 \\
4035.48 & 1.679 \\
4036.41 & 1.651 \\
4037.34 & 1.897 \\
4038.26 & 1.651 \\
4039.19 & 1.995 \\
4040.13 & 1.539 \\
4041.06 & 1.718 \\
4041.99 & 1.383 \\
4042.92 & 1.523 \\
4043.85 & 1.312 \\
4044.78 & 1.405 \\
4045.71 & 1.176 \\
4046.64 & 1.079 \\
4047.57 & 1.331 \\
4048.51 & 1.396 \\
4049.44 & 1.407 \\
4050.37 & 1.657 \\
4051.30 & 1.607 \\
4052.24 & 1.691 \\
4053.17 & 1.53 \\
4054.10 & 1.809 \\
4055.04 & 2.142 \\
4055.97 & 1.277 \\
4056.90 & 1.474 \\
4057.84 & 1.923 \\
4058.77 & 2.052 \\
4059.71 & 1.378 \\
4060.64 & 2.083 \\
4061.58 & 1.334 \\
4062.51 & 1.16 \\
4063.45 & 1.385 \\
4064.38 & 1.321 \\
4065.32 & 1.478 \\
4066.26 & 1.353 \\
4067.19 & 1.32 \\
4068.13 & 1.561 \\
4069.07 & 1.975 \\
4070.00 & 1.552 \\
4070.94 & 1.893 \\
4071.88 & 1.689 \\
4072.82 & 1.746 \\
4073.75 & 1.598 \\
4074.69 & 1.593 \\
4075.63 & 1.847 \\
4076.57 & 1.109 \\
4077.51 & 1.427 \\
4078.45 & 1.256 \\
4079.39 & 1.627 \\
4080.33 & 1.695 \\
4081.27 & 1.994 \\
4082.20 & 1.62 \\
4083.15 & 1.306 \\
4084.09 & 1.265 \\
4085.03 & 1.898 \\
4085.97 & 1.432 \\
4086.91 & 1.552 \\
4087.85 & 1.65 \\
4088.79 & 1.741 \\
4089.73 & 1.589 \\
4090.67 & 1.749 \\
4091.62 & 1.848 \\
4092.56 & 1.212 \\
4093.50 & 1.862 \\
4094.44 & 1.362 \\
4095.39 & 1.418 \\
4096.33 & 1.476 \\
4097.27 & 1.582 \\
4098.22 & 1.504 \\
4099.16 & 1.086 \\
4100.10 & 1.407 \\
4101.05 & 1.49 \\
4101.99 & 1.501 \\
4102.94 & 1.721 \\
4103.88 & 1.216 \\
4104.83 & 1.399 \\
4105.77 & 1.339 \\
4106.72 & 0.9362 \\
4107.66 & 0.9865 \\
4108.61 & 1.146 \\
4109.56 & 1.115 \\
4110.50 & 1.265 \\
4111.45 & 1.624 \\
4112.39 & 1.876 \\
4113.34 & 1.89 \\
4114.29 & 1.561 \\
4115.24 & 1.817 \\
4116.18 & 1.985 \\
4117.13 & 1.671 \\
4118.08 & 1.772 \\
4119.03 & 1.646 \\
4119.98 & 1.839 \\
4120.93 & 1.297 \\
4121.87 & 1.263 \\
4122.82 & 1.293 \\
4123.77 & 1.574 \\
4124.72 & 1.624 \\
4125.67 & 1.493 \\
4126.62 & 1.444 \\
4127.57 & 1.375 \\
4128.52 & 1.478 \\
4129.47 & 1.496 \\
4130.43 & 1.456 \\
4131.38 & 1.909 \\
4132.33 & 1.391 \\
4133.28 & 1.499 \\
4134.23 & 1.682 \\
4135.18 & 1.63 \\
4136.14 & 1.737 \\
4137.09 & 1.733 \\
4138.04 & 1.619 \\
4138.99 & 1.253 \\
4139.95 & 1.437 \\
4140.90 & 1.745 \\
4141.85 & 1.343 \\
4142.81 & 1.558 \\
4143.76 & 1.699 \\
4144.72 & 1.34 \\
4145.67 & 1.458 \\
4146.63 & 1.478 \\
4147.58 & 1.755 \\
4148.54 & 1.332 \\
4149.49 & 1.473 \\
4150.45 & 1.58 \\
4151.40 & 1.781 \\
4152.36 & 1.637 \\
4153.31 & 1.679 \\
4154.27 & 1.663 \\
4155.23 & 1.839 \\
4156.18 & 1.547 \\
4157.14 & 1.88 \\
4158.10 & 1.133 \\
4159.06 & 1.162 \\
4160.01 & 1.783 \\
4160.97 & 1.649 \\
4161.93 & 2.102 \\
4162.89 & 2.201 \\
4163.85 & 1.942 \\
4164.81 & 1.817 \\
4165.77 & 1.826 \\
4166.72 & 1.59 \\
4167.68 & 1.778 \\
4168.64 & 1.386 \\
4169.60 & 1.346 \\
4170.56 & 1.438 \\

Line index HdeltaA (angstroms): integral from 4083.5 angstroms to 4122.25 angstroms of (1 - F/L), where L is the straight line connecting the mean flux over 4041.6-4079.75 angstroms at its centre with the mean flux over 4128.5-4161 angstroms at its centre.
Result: 0.95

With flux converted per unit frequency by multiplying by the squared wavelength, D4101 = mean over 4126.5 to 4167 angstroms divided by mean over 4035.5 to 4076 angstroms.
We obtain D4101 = 1.1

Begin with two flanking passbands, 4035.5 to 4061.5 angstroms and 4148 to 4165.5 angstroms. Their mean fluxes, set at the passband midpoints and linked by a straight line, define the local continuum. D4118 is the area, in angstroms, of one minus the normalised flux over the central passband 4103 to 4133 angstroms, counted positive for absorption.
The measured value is 2.8 angstroms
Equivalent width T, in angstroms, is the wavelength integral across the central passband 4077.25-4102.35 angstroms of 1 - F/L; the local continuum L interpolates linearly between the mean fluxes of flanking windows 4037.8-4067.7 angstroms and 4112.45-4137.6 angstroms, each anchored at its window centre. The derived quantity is 0.4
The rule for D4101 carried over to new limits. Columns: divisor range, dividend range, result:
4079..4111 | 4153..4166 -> 1.21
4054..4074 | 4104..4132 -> 0.96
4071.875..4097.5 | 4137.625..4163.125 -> 1.04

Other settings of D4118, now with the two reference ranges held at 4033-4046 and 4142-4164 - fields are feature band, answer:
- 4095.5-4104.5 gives 0.8 angstroms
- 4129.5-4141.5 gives 0.2 angstroms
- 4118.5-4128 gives 0.7 angstroms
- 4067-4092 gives -0.6 angstroms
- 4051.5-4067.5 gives -0.1 angstroms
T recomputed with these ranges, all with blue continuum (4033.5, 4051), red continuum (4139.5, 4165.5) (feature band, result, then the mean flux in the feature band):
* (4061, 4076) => -0.1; 1.55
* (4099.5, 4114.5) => 1.7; 1.4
